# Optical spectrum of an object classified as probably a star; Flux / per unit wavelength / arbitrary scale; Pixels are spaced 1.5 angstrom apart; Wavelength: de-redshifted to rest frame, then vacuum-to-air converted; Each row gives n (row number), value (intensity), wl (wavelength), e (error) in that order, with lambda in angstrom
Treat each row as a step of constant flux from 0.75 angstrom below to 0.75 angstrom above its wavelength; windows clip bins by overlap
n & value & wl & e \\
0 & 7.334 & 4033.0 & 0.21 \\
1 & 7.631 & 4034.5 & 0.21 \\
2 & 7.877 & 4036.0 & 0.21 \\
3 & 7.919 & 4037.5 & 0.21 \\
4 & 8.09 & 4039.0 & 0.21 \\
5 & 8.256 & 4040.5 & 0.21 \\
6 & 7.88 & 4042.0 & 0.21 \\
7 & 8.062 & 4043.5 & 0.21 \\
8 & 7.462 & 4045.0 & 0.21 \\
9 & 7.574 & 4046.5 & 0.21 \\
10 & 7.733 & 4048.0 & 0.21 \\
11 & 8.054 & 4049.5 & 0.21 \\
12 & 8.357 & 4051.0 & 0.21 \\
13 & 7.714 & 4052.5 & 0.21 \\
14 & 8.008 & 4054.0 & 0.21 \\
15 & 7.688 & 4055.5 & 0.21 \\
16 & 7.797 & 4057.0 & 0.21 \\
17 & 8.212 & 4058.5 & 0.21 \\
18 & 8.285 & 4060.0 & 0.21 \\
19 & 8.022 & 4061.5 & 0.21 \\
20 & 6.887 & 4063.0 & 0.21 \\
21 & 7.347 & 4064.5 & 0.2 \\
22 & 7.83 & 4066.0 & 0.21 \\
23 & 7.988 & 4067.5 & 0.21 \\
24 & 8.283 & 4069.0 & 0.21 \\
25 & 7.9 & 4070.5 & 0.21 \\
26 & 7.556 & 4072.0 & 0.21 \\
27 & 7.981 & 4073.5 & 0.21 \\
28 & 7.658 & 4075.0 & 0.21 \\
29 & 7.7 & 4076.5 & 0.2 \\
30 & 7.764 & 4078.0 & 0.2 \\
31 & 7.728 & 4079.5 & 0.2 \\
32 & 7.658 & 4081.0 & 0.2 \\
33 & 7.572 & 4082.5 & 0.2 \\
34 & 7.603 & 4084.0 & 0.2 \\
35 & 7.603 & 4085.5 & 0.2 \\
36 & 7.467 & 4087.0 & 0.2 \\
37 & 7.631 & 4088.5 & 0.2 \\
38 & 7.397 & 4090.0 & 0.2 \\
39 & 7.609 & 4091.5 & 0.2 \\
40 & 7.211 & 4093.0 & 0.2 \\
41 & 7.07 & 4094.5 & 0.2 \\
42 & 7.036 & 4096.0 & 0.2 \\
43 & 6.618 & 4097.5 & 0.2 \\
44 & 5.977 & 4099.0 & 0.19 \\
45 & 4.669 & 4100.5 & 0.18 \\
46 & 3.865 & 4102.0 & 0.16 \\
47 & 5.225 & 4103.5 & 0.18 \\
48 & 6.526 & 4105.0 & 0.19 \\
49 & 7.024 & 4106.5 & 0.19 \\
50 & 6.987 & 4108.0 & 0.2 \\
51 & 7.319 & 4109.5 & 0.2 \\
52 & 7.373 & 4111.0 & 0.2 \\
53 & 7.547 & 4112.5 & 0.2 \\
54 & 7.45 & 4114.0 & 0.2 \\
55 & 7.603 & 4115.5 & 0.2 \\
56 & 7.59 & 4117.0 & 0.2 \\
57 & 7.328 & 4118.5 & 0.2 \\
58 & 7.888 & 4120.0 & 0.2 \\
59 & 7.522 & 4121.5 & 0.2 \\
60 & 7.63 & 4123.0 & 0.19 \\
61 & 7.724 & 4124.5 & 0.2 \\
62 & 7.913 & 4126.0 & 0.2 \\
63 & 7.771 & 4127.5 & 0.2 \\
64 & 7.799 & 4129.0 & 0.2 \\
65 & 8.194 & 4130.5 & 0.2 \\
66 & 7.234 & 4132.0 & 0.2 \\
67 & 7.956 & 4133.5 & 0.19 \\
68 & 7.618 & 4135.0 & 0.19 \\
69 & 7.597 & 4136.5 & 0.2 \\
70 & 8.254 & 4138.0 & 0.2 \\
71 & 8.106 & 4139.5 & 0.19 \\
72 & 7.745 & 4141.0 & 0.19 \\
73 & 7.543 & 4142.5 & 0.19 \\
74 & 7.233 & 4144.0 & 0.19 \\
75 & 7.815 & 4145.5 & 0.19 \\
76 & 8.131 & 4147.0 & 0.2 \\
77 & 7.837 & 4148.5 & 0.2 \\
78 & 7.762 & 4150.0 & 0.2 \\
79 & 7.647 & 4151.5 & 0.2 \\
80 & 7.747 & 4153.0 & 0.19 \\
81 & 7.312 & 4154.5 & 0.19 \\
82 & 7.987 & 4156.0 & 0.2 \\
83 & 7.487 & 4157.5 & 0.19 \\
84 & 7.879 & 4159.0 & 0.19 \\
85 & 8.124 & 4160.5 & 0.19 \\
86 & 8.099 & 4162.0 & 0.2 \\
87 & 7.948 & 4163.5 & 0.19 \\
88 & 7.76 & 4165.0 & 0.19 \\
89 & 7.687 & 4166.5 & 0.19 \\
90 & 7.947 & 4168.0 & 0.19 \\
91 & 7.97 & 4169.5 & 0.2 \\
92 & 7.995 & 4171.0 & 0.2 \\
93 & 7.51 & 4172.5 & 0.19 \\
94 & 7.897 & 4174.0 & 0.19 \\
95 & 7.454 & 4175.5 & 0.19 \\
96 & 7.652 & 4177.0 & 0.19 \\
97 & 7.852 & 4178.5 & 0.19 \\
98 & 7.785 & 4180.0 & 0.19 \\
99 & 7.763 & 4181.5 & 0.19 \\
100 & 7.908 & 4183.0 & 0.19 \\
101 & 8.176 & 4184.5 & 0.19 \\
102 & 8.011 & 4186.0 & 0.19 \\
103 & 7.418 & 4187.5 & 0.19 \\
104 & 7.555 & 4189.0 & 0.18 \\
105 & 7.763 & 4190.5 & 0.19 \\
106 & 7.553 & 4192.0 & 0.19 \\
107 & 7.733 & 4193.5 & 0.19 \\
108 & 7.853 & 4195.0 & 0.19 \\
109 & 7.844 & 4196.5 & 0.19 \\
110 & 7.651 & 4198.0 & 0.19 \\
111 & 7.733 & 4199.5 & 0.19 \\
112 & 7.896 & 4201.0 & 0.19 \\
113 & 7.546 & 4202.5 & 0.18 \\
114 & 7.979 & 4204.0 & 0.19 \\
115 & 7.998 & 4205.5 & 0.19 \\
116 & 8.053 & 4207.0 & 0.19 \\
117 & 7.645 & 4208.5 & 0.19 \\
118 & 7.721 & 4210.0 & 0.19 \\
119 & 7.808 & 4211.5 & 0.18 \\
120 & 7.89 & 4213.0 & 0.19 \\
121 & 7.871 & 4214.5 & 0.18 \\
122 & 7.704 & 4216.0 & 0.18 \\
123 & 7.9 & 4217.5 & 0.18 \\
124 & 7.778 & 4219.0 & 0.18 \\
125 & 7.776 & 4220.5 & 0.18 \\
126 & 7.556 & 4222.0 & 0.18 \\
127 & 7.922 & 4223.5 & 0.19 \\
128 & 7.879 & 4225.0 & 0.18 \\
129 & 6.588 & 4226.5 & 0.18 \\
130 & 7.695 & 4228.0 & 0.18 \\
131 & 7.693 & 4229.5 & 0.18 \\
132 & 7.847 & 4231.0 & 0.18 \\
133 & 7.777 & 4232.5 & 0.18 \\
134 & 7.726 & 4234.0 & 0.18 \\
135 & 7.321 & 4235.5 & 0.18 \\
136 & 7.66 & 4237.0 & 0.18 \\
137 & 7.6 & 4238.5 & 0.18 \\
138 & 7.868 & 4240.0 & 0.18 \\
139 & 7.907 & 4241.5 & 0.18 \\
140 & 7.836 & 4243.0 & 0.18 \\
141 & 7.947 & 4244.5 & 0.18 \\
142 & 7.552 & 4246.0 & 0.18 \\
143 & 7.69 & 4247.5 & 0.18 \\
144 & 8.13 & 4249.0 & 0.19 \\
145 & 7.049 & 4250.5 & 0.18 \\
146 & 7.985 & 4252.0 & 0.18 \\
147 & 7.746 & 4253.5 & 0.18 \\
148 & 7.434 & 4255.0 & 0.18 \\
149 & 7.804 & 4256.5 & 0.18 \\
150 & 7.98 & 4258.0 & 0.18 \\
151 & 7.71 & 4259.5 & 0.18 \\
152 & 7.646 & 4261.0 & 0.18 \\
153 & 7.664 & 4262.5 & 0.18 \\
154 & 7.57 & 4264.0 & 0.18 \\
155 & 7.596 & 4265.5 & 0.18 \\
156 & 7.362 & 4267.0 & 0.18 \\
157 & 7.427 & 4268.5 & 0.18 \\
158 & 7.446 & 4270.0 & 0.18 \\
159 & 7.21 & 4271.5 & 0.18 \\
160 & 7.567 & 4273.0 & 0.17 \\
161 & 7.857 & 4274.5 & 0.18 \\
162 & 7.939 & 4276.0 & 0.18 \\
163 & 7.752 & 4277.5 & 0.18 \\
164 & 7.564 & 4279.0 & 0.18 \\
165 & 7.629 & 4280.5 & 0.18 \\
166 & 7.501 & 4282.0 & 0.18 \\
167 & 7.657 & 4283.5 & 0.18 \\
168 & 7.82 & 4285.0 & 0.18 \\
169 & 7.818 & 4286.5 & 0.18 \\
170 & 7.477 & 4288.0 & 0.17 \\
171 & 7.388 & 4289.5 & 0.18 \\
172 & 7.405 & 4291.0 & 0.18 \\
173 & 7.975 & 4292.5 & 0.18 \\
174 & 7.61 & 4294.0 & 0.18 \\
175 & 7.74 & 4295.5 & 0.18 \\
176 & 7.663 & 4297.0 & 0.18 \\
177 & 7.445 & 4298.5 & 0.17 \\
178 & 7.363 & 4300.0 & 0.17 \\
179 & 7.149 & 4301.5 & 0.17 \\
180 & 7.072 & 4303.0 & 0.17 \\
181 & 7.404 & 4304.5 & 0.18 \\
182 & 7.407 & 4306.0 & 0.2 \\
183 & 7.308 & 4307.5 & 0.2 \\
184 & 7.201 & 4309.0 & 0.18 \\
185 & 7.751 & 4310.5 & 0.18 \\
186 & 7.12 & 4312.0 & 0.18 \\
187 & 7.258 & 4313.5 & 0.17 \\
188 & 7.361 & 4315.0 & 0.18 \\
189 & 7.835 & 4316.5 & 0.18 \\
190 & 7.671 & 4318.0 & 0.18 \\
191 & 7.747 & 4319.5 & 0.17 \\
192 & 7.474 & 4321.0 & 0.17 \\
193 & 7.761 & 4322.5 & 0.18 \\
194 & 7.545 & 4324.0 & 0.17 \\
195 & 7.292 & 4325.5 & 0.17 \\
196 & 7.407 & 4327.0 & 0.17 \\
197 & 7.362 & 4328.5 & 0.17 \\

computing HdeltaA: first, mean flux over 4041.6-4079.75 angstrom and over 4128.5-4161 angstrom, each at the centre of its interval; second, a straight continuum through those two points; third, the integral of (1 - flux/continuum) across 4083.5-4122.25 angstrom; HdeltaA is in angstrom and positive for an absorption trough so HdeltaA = 4.2 angstrom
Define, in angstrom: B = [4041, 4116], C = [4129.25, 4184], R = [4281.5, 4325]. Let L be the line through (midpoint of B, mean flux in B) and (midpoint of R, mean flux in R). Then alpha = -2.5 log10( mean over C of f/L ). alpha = -0.05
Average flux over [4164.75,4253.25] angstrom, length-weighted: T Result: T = 7.75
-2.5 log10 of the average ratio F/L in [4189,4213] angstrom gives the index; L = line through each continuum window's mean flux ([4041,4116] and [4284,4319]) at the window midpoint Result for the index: -0.048 mag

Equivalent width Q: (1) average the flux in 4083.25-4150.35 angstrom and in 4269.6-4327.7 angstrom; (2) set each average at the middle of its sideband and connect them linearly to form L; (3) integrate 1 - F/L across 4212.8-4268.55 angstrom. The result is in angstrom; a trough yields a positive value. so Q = -1.7 angstrom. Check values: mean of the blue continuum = 7.31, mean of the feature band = 7.69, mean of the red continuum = 7.53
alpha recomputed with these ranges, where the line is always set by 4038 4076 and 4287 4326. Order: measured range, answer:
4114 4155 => 0.00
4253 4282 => -0.01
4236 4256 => -0.02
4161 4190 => -0.02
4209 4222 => -0.02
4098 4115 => 0.22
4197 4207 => -0.03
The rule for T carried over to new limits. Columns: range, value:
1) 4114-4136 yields 7.69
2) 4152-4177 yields 7.79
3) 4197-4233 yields 7.75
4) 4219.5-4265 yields 7.69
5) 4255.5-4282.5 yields 7.62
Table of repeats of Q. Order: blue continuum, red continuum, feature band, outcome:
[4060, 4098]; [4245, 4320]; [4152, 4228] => -1.9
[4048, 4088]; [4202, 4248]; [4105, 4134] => 0.9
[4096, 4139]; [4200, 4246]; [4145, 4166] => -1.3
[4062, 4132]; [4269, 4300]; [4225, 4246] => -0.3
